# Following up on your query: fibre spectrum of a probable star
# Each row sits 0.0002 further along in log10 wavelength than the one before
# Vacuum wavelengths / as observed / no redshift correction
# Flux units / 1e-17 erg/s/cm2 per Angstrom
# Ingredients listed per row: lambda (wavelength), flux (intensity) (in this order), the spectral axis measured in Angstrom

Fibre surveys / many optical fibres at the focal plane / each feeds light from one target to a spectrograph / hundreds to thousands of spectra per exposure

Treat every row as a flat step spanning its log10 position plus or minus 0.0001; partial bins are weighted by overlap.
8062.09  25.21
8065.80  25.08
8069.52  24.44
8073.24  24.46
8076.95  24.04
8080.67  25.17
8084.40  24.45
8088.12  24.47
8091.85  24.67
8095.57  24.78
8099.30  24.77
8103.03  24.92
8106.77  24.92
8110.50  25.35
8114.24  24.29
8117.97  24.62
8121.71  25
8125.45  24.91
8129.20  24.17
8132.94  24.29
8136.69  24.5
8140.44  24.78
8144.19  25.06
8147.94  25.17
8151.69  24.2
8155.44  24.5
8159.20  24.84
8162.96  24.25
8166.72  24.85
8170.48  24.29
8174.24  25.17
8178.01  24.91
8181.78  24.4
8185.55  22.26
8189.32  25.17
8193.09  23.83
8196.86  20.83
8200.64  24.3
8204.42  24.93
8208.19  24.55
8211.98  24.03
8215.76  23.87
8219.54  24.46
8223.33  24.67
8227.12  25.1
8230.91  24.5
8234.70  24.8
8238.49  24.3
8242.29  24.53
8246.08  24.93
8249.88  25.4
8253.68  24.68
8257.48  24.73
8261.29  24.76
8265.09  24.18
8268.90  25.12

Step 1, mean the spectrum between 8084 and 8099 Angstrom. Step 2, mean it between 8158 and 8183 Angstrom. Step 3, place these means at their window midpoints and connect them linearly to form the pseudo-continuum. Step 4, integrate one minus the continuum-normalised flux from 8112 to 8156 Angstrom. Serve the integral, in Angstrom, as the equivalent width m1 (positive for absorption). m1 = 0.04 Angstrom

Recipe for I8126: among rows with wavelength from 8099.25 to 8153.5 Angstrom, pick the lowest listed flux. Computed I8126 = 24.17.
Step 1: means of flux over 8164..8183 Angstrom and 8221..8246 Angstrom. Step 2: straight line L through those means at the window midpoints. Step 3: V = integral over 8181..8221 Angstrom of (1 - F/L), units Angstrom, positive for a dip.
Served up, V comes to 1.4 Angstrom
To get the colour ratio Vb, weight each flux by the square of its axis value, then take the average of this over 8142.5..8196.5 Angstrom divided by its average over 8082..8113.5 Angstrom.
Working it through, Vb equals 1.0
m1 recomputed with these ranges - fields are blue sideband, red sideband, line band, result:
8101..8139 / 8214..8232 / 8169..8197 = 0.63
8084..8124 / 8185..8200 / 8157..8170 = -0.49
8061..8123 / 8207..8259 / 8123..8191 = 0.38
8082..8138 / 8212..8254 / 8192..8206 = 0.70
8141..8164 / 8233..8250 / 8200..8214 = 0.15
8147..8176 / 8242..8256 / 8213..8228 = 0.23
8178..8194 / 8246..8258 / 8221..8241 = 0.00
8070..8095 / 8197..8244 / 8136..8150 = -0.25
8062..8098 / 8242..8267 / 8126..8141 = 0.15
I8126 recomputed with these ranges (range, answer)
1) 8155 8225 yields 20.83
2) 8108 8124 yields 24.29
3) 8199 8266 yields 23.87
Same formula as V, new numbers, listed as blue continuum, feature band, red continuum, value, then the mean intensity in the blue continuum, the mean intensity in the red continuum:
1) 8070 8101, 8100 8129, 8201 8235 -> -0.3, 24.6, 24.5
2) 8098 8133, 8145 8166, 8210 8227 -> 0.0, 24.7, 24.3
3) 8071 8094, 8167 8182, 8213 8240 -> -0.1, 24.6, 24.5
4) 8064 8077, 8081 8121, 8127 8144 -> -0.4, 24.6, 24.5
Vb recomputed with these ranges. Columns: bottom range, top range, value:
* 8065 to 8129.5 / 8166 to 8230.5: 1.00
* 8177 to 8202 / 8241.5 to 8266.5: 1.07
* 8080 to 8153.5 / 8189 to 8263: 1.01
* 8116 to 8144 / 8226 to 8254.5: 1.03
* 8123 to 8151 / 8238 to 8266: 1.03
